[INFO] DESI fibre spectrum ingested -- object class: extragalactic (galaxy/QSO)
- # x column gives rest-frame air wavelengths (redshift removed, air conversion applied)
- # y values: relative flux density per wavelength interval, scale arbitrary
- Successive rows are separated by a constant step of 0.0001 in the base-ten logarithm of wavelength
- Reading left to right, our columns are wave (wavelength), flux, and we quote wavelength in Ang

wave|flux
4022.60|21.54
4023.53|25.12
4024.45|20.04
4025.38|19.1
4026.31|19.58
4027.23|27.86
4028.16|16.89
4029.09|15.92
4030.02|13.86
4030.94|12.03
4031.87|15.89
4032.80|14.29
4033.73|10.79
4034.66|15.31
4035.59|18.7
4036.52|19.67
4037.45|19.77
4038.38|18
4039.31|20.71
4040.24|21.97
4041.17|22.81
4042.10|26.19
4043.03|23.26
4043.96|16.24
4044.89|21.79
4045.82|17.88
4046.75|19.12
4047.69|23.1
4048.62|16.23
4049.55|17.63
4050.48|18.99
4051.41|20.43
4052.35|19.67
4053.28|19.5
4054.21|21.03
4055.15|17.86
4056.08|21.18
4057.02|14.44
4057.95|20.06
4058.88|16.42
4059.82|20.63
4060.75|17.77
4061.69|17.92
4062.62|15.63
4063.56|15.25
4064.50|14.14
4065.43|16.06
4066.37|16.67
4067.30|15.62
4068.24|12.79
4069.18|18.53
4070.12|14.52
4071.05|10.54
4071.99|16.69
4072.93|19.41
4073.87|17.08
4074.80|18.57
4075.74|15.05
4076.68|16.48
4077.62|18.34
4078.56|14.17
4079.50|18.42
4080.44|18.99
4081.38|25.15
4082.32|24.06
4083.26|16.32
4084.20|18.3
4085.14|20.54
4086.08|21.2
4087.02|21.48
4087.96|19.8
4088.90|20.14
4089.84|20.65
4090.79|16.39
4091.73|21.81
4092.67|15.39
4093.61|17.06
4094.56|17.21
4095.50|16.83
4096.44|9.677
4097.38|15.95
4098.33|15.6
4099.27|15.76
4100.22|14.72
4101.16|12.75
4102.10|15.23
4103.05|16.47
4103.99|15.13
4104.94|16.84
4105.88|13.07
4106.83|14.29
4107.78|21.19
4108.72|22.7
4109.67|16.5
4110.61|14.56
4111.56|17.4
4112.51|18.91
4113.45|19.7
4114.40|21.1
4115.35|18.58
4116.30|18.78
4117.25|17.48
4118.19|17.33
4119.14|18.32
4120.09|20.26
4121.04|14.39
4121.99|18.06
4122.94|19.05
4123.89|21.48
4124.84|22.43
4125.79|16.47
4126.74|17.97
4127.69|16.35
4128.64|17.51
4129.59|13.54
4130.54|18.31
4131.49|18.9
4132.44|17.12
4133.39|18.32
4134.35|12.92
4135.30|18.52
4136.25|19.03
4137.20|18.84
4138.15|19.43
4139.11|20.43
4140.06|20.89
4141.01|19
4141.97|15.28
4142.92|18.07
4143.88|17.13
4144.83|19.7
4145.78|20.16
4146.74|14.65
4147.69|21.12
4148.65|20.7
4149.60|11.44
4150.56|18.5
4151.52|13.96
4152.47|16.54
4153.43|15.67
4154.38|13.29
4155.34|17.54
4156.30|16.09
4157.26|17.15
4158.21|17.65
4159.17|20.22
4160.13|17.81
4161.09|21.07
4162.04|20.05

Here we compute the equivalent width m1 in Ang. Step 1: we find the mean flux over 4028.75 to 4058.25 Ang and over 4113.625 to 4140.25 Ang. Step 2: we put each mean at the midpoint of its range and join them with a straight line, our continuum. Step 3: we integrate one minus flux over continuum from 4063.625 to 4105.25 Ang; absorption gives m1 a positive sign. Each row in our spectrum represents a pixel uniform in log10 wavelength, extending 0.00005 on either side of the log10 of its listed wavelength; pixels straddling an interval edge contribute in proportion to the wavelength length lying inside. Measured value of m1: 3.0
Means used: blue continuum 18.6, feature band 17.1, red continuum 18.3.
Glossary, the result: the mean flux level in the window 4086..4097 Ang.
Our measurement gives 18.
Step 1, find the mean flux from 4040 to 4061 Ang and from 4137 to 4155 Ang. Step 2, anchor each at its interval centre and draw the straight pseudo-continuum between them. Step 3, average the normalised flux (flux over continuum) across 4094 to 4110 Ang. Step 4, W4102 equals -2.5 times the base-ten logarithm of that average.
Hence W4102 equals 0.17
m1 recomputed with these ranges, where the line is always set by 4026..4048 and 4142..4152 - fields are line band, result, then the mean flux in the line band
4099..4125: 0.5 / 17.5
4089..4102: 1.3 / 16.2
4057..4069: 1.3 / 16.5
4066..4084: 1.0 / 17.3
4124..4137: 0.0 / 17.6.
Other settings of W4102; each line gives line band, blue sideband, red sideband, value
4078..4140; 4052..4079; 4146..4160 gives -0.06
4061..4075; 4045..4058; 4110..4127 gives 0.19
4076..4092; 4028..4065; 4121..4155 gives -0.08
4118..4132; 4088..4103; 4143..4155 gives -0.08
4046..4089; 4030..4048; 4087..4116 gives -0.01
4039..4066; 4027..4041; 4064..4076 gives -0.15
